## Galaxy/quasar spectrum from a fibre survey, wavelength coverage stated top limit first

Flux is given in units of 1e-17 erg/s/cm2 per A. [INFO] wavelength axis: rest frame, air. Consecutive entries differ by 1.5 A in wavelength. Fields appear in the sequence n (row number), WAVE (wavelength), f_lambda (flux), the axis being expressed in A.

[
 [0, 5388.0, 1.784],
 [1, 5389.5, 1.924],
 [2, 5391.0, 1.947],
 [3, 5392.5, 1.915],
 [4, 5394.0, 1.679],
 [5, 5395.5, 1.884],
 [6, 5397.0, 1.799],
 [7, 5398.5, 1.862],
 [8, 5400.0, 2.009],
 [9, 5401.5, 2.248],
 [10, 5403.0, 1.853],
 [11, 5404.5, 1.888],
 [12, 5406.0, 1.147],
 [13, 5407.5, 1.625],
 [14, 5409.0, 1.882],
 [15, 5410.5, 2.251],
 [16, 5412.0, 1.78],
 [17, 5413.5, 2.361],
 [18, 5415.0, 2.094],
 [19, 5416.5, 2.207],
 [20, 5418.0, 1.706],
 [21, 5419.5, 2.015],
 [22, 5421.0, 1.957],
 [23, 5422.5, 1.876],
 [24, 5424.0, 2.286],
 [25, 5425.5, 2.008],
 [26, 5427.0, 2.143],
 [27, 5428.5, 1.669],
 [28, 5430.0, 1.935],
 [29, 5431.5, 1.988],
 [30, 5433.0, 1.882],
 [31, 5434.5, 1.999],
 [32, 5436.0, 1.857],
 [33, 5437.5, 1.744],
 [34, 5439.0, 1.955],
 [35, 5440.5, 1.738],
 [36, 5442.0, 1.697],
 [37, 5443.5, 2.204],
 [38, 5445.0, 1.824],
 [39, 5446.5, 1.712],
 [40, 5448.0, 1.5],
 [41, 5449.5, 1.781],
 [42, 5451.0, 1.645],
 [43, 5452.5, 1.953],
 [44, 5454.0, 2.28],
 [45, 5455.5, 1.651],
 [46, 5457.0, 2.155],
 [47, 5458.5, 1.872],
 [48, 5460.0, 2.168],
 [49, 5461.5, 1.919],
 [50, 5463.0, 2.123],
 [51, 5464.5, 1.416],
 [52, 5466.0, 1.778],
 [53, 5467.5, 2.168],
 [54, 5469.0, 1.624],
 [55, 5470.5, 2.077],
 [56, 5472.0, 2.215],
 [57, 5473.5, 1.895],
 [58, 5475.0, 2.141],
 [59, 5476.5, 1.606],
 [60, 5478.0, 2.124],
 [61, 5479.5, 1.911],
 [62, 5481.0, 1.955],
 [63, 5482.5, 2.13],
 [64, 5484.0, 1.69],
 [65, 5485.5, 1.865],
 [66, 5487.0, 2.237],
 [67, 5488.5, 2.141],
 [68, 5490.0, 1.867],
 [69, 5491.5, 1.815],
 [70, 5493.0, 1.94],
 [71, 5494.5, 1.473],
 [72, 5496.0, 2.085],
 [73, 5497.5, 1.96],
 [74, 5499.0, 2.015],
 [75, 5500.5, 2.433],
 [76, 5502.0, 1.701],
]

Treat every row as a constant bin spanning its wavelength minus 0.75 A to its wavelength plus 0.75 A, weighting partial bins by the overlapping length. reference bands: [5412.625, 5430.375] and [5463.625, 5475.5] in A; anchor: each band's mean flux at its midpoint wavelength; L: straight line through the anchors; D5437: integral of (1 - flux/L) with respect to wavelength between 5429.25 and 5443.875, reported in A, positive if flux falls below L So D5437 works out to 0.7 A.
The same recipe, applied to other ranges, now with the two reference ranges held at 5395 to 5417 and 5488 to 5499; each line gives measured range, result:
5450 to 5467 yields 0.0 A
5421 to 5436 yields -0.4 A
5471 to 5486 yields -0.4 A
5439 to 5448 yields 0.5 A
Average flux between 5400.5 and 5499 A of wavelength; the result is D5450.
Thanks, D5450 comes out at 1.92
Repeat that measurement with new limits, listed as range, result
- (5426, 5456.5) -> 1.86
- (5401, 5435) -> 1.95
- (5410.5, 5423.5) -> 2.02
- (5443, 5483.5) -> 1.92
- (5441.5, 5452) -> 1.77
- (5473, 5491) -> 1.96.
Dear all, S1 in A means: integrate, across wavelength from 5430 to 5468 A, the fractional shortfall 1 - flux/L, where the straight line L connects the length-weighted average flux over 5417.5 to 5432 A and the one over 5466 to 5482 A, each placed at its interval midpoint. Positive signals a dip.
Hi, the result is 1.6 A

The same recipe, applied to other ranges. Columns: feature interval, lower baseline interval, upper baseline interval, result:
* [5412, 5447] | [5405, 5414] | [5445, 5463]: -1.8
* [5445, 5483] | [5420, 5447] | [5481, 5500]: 0.4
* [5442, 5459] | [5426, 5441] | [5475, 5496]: 0.4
